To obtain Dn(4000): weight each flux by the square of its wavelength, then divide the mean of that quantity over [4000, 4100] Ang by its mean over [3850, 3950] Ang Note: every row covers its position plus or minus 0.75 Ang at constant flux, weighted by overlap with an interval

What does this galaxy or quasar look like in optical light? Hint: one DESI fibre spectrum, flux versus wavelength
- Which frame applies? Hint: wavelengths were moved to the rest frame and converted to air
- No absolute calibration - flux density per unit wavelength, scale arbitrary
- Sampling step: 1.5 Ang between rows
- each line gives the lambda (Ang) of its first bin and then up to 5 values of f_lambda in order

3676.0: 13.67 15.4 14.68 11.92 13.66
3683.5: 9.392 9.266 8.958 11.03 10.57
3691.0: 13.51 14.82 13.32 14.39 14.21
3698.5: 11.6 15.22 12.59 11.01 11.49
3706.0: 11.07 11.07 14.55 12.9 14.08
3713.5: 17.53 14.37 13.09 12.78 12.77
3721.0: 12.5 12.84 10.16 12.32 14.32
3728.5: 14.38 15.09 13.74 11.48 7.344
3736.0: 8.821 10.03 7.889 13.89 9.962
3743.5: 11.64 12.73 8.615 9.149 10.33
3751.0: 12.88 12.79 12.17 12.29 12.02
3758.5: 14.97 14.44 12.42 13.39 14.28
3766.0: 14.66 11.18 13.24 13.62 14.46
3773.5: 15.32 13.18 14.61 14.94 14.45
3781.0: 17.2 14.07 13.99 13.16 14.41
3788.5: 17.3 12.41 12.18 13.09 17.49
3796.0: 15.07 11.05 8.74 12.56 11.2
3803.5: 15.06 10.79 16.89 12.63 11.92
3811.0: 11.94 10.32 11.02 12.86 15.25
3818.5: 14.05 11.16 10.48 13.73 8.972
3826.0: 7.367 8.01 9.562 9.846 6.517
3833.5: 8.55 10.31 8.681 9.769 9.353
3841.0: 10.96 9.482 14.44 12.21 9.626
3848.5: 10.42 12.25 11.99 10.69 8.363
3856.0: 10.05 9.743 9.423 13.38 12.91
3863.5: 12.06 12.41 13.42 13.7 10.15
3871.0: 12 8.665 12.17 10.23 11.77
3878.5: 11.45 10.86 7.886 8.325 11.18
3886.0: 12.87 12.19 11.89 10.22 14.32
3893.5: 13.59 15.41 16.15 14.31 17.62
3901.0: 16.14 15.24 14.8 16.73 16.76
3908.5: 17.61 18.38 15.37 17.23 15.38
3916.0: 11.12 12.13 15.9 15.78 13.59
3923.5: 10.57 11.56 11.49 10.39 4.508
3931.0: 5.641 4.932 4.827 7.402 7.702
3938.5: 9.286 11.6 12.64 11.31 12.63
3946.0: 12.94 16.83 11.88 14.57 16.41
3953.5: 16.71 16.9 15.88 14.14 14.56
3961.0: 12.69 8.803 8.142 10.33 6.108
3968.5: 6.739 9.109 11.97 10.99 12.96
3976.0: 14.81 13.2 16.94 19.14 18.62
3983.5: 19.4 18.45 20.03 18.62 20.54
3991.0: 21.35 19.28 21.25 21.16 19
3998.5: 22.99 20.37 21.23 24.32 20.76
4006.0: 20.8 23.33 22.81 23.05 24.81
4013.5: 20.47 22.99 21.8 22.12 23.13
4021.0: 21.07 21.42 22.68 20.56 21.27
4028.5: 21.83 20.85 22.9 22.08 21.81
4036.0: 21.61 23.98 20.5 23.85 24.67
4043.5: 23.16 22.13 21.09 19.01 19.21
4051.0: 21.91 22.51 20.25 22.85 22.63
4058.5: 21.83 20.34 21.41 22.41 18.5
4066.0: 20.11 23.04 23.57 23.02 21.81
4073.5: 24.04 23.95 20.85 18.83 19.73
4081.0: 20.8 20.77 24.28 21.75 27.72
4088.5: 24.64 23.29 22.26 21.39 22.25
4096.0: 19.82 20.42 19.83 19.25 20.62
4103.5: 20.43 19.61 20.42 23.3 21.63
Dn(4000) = 1.95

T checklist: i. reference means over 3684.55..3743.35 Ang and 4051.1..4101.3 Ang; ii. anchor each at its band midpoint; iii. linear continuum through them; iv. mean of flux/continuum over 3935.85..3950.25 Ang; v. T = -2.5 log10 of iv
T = 0.48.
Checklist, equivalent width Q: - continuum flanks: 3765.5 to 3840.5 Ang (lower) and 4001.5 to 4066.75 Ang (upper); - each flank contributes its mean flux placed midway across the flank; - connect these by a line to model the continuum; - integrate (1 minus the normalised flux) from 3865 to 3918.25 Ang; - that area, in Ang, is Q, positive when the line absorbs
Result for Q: 9.0 Ang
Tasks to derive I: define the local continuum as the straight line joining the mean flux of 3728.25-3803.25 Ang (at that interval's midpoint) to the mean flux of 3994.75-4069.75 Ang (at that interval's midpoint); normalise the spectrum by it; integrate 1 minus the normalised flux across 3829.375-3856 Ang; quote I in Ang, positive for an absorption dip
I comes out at 9.04 Ang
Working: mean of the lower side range 12.8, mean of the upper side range 21.8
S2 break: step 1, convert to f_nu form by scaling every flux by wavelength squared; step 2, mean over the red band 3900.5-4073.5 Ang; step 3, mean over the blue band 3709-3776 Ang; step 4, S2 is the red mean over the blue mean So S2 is 1.58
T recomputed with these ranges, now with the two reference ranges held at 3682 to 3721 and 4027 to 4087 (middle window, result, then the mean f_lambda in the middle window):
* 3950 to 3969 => 0.47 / 12.5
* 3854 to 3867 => 0.43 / 11.3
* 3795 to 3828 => 0.28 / 11.9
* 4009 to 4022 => -0.08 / 22.4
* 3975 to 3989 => 0.13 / 17.7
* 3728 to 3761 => 0.18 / 11.7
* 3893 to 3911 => 0.11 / 16.1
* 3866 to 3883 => 0.48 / 11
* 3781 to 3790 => 0.01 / 14.6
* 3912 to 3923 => 0.26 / 14.4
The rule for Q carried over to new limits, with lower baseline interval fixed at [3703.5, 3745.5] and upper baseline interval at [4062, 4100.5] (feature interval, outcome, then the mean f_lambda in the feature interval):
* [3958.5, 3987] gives 8.6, 13.3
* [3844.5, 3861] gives 5.2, 10.8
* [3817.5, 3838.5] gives 7.3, 9.85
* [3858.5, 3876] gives 4.7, 11.8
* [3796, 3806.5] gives 1.6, 12.2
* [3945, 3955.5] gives 1.9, 15.1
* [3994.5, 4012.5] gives -2.0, 22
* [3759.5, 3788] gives -0.9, 14.1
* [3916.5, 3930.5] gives 4.8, 11.6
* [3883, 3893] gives 2.9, 11.9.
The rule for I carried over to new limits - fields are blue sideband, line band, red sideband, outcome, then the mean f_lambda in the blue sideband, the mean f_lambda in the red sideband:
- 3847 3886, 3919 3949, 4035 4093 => 8.7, 11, 22.1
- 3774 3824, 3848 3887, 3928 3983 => 4.7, 13.3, 11.8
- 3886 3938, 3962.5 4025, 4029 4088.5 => -0.9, 12.8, 22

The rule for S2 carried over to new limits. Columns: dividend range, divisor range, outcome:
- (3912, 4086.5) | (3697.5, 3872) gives 1.64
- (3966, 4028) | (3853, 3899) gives 1.73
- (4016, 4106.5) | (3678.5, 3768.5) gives 2.10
